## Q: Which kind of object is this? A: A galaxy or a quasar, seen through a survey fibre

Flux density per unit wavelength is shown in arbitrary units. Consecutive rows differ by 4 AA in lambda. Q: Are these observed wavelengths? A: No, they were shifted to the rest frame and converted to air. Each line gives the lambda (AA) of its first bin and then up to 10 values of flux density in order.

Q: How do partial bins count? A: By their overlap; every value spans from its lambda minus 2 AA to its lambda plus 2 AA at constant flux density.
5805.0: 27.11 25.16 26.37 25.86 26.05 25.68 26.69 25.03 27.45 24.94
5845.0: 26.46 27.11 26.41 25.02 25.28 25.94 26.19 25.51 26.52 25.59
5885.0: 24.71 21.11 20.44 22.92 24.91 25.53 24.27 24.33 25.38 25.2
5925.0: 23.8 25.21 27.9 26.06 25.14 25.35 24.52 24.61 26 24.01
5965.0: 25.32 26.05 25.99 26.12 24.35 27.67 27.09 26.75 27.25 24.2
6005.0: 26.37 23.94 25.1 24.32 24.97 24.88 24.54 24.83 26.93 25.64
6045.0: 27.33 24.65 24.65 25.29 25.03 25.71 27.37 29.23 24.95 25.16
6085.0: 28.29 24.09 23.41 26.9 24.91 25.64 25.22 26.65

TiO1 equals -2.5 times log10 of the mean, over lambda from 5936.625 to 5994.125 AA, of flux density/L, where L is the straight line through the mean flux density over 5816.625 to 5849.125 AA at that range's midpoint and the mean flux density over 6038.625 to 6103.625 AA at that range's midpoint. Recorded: 0.01 mag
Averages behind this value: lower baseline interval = 26.1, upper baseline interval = 25.8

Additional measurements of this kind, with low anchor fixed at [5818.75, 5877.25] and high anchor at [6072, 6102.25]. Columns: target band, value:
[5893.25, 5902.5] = 0.12 mag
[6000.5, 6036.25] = 0.04 mag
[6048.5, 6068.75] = 0.02 mag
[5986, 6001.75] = -0.03 mag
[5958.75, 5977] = 0.02 mag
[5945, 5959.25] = 0.04 mag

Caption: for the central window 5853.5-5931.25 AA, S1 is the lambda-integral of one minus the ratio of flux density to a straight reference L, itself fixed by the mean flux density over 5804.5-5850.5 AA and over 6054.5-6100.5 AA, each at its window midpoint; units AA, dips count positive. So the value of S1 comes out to 4.2 AA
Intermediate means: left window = 26.1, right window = 25.9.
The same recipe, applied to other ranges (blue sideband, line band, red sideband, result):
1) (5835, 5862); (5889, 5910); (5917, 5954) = 1.89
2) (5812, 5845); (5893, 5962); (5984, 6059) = 2.41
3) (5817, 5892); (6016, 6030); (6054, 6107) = 0.57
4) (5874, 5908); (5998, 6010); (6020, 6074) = 0.07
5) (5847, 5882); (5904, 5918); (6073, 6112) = 0.59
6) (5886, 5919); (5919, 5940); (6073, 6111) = -1.48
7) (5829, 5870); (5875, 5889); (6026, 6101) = 0.54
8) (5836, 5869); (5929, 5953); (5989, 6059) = 0.08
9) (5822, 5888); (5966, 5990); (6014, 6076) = -0.38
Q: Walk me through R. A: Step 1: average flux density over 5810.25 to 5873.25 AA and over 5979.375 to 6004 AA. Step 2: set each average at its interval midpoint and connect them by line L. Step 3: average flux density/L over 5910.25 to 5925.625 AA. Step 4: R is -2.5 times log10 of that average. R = 0.06 mag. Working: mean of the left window 26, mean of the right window 26.3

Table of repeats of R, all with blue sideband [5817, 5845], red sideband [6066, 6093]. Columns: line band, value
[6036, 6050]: 0.00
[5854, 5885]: 0.02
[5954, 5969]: 0.04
